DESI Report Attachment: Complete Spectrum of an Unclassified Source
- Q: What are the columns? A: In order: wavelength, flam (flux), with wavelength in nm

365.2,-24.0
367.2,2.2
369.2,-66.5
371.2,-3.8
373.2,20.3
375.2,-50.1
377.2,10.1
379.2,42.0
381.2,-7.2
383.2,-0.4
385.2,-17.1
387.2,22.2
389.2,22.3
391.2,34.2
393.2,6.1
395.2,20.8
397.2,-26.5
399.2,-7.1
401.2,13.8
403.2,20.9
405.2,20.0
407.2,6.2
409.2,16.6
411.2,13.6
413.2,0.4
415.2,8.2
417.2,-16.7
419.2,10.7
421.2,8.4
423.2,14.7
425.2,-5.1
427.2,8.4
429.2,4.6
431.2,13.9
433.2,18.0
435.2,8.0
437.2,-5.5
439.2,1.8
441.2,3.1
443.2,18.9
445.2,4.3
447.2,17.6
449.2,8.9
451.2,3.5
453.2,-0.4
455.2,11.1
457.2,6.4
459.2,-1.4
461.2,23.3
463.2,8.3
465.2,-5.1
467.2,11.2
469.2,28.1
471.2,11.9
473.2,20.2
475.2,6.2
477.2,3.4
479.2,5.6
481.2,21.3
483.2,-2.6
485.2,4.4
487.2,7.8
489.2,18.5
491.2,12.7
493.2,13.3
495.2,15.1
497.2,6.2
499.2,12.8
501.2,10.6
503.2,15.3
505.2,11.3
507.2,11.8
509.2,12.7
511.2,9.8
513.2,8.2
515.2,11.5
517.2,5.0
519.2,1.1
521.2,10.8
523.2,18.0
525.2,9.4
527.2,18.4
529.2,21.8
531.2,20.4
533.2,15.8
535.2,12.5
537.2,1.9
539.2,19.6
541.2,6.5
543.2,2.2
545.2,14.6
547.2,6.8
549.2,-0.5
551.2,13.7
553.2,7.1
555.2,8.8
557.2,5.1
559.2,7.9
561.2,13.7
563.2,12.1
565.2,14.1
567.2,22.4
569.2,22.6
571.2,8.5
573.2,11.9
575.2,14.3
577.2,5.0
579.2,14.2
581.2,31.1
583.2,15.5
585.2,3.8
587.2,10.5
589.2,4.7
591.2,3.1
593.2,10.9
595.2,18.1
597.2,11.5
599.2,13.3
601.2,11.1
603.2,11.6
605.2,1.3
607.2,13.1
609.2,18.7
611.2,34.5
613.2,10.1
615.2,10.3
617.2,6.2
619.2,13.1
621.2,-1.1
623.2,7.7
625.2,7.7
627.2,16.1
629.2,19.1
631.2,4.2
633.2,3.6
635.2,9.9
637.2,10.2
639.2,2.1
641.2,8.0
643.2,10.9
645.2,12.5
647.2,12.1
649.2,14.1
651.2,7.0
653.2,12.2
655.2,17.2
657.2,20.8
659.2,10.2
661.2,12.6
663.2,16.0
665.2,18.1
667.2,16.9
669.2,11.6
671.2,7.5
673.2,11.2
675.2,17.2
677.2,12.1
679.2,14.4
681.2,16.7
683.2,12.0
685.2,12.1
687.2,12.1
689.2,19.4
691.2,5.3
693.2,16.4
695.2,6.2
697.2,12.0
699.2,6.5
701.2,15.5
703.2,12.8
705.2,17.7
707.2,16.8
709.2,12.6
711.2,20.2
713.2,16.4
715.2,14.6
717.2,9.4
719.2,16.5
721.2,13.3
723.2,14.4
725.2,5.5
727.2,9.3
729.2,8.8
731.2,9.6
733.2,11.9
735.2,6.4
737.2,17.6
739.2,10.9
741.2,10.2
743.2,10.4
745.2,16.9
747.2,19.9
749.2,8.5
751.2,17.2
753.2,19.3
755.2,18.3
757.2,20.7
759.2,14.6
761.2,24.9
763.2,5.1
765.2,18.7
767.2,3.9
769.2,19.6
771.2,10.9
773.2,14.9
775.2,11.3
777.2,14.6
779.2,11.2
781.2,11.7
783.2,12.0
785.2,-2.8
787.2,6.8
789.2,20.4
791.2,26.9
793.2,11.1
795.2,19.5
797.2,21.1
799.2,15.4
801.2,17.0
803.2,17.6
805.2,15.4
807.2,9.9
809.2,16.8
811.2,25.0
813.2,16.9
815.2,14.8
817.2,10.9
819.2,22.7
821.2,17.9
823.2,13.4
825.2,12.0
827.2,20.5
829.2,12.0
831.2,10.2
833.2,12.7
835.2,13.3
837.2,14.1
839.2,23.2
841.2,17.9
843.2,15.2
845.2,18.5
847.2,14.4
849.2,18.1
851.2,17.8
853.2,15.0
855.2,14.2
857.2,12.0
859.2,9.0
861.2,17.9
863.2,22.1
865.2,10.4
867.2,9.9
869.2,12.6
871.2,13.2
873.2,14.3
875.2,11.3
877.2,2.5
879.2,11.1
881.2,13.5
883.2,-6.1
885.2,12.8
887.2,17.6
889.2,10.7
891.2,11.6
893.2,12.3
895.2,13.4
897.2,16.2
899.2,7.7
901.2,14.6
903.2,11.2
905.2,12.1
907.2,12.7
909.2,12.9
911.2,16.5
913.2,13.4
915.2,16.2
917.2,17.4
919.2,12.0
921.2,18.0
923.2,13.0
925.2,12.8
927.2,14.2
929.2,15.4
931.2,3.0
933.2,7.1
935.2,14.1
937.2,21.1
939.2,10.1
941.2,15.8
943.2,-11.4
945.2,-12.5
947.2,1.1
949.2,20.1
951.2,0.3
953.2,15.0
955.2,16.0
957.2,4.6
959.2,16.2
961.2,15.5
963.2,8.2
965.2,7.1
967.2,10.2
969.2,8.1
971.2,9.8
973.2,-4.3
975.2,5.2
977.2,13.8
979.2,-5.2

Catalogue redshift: 0.64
